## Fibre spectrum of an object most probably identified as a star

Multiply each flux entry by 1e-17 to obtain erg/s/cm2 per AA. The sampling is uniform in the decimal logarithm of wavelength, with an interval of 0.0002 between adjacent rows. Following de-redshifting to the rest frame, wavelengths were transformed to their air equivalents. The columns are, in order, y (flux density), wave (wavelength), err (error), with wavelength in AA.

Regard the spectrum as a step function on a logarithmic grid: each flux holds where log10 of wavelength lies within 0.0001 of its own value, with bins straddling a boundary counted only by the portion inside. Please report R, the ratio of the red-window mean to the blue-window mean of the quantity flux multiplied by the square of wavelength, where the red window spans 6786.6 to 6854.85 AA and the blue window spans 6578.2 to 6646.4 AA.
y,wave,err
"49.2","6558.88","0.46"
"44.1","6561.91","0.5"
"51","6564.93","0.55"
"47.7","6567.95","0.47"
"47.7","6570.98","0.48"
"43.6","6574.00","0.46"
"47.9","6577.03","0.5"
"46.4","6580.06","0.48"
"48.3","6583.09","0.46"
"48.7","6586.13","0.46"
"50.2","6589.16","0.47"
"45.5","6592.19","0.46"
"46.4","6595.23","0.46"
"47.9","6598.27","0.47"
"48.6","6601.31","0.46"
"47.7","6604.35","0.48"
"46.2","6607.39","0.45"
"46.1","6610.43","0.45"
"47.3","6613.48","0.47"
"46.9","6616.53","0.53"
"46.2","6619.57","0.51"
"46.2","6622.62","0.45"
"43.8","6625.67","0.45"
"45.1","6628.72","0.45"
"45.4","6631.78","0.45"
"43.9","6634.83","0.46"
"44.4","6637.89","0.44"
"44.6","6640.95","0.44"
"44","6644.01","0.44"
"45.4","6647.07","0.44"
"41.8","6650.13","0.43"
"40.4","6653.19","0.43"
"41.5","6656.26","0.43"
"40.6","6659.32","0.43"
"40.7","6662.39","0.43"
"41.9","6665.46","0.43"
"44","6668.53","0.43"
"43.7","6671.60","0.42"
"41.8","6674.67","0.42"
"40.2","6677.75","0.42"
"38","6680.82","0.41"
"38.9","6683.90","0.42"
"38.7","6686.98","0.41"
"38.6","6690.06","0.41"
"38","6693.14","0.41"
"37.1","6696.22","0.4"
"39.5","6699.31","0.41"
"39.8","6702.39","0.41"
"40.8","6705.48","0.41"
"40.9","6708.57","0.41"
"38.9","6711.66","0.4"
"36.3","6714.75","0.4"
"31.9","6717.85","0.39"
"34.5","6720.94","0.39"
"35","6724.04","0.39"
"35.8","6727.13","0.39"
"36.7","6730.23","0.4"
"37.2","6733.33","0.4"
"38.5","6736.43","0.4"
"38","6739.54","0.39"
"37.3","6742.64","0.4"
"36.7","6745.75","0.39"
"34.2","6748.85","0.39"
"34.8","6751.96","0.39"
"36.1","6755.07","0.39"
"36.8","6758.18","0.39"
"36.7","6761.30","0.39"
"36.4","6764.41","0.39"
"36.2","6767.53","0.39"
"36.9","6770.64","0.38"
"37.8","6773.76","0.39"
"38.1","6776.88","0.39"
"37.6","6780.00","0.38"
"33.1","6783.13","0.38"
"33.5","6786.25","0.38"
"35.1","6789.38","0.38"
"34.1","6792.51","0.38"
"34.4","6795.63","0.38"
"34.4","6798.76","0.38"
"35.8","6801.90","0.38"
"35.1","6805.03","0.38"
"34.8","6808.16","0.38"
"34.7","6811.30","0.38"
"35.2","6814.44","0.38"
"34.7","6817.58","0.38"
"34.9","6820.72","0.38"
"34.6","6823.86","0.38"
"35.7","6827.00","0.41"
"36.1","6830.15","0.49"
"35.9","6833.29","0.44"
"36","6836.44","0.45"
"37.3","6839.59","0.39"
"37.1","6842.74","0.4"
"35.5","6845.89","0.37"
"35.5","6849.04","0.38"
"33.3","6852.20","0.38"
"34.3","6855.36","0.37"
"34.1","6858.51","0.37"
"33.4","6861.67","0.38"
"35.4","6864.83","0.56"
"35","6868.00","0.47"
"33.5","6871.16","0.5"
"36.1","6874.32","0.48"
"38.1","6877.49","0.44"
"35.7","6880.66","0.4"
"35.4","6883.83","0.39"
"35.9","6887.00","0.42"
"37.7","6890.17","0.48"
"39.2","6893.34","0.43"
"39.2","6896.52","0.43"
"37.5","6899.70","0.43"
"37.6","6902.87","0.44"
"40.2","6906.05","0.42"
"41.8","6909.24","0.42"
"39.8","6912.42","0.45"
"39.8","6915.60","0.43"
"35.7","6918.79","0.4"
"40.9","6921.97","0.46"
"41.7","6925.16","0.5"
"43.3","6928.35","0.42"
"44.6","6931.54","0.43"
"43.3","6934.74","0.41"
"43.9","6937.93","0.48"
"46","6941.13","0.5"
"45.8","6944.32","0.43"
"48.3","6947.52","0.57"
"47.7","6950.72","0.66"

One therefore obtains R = 0.81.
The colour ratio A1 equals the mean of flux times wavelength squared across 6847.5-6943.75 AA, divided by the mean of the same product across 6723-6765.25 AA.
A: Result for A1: 1.10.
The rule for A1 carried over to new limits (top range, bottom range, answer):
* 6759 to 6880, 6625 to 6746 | 0.92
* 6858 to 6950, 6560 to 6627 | 0.92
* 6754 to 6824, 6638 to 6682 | 0.88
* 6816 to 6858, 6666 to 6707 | 0.93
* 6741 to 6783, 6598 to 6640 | 0.83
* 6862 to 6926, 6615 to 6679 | 0.93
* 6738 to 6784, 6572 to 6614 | 0.81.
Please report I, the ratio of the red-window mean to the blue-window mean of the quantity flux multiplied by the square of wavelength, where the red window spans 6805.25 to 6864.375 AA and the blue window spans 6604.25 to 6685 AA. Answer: 0.9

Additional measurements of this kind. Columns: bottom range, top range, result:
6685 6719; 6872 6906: 1.03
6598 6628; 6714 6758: 0.80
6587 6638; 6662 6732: 0.86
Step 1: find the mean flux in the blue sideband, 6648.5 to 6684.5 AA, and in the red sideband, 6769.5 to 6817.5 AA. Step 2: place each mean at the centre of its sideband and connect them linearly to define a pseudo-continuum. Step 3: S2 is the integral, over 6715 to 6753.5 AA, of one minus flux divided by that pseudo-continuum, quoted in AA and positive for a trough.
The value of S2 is 2.18 AA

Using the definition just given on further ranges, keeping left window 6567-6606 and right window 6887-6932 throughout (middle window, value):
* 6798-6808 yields 1.7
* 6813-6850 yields 5.2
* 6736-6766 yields 4.8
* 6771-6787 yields 2.5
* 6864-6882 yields 2.2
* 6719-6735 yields 3.0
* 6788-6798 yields 1.9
